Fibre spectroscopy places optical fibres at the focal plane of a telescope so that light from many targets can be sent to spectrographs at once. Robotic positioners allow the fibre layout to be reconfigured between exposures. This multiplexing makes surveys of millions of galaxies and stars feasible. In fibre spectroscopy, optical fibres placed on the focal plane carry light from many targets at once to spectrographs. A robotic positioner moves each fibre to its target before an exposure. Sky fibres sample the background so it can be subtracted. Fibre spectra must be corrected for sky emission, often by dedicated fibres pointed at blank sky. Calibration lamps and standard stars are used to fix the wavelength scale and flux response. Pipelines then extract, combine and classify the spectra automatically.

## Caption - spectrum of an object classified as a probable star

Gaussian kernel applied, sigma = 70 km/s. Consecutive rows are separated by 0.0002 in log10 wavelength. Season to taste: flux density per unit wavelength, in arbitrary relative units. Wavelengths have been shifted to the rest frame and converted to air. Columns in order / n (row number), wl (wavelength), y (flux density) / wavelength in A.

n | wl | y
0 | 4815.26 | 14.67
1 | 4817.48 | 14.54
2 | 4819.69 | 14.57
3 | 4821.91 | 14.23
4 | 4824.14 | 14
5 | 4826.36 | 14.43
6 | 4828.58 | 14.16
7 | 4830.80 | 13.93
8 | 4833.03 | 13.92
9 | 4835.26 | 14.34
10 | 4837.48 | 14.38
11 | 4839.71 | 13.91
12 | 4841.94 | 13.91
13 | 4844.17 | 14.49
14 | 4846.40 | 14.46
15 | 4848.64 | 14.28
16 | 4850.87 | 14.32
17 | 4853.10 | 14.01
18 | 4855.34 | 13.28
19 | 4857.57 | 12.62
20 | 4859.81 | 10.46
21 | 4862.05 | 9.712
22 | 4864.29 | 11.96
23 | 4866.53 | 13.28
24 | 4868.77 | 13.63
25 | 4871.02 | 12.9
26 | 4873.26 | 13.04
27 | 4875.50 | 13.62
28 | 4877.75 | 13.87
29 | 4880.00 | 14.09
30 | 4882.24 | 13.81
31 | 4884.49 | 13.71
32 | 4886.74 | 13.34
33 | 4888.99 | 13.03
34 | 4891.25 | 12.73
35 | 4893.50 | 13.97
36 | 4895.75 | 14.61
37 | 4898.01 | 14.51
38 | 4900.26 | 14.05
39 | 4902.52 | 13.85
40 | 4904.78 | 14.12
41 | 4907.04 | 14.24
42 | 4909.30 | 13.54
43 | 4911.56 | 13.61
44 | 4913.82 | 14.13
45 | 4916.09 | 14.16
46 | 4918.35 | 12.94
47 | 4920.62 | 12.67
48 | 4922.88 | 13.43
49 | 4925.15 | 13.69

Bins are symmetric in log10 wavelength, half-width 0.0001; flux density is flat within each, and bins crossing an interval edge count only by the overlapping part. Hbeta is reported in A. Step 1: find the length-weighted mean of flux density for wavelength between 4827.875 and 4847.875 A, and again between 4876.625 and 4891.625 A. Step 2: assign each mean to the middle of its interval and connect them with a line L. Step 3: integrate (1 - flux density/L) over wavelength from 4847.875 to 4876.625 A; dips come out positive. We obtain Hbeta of 2.08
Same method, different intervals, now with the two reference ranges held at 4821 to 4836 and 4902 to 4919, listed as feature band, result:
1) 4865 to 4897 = 1.0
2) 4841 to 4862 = 1.1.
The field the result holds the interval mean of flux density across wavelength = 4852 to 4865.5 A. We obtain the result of 12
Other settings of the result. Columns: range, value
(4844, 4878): 13.1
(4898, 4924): 13.7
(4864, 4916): 13.7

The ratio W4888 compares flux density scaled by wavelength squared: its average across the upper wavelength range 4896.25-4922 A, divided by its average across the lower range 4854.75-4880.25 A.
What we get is 1.1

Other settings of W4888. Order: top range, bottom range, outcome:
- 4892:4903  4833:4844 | 1.03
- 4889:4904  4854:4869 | 1.17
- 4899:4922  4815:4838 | 1.00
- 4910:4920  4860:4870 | 1.16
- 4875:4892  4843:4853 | 0.96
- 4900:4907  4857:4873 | 1.18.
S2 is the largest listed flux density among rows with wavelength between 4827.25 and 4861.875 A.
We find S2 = 14.49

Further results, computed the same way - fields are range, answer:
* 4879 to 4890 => 14.09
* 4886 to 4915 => 14.61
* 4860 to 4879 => 13.87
